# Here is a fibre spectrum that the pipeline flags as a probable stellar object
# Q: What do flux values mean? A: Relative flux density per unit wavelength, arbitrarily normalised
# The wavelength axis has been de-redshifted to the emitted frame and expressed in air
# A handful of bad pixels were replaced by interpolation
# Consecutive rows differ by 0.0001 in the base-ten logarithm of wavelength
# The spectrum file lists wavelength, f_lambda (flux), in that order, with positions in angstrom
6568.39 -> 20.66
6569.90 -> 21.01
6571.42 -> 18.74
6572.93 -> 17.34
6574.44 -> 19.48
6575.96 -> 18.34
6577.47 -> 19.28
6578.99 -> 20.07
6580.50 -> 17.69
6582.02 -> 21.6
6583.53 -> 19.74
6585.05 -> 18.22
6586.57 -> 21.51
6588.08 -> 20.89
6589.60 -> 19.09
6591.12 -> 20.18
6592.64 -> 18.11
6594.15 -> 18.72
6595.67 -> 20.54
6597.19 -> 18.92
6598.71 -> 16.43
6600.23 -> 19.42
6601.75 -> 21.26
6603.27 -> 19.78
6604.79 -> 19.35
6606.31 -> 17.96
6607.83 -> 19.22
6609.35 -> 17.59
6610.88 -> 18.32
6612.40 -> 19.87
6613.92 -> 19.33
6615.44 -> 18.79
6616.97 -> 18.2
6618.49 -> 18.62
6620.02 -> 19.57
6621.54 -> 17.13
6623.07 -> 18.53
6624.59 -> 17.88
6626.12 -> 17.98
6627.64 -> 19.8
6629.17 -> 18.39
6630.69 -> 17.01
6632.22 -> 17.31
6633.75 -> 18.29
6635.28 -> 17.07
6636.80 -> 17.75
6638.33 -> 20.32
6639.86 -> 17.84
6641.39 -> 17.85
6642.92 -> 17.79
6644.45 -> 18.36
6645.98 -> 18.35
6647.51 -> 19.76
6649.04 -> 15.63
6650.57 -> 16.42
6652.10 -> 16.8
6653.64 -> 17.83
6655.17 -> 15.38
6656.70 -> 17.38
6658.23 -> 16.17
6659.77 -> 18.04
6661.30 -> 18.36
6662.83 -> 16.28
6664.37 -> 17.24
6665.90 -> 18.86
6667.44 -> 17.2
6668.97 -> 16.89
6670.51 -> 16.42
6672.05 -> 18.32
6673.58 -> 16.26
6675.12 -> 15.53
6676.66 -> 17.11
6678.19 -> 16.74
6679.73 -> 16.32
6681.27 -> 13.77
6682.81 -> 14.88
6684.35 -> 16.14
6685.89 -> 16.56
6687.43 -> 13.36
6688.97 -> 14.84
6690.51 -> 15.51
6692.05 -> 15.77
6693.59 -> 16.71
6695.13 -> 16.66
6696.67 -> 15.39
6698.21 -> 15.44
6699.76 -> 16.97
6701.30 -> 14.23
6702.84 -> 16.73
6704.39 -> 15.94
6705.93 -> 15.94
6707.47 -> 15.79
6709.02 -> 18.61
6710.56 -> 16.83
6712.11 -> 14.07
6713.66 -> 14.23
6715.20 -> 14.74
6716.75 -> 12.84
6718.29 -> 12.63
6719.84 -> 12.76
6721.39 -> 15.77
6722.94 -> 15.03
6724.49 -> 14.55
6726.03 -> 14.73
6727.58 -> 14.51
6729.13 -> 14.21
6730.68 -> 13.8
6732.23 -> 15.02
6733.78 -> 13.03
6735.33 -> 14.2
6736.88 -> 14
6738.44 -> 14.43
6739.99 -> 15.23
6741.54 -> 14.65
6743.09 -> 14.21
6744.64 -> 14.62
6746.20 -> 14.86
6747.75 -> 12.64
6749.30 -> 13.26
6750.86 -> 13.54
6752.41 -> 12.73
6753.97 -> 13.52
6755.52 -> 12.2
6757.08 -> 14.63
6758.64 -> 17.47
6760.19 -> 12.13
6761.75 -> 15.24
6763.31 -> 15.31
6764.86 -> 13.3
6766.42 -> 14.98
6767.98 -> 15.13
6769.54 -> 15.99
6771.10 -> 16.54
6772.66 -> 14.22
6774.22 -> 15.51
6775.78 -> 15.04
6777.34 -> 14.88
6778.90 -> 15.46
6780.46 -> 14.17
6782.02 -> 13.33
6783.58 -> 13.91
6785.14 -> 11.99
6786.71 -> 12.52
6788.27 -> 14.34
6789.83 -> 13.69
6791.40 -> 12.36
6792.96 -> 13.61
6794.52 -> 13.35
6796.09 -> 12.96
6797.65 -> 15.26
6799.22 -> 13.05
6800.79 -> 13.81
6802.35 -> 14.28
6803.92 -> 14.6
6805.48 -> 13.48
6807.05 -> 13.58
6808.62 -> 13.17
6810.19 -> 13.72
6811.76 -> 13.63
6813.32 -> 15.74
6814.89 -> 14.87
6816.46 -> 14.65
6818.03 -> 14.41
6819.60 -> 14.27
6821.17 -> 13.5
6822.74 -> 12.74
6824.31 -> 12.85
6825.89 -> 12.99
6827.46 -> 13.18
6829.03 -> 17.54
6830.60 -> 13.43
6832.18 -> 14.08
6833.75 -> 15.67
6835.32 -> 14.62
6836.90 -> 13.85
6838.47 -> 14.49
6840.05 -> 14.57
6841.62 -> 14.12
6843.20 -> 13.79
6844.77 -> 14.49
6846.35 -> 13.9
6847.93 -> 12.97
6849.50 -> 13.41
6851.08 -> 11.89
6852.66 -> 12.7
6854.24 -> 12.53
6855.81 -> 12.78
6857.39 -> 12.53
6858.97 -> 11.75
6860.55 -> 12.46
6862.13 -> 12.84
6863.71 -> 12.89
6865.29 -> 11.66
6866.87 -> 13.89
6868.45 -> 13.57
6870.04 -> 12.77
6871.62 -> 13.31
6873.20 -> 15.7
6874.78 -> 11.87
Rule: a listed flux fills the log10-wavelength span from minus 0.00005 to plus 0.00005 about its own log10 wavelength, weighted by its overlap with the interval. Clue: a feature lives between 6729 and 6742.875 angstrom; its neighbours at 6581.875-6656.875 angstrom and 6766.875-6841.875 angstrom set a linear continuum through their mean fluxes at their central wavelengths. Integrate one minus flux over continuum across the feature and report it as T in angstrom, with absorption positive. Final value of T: 1.3 angstrom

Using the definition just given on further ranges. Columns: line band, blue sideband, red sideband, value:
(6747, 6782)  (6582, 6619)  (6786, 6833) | 1.3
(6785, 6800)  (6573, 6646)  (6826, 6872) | 1.4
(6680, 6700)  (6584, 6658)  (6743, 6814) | 1.2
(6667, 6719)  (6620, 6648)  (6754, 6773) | 2.8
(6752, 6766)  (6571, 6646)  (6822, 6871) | 1.2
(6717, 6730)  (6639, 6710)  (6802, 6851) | 1.3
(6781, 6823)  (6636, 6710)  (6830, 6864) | 1.6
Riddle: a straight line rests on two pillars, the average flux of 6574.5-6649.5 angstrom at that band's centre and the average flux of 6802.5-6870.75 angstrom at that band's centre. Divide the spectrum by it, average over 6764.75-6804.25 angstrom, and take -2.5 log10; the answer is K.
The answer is 0.050 mag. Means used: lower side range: 18.8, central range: 14.2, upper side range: 13.6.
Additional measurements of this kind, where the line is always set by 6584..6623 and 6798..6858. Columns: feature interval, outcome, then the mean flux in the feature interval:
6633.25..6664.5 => 0.03 mag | 17.6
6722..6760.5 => 0.12 mag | 14.2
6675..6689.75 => 0.11 mag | 15.5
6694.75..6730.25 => 0.10 mag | 15.1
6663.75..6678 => 0.03 mag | 17.1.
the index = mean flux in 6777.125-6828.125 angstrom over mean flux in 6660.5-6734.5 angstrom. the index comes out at 0.9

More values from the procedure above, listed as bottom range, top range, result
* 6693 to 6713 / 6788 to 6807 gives 0.85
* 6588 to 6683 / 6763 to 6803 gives 0.79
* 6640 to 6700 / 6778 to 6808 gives 0.82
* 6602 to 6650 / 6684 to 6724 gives 0.83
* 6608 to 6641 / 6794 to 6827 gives 0.75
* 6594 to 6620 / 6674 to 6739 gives 0.80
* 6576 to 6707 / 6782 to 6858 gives 0.78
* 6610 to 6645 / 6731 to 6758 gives 0.76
